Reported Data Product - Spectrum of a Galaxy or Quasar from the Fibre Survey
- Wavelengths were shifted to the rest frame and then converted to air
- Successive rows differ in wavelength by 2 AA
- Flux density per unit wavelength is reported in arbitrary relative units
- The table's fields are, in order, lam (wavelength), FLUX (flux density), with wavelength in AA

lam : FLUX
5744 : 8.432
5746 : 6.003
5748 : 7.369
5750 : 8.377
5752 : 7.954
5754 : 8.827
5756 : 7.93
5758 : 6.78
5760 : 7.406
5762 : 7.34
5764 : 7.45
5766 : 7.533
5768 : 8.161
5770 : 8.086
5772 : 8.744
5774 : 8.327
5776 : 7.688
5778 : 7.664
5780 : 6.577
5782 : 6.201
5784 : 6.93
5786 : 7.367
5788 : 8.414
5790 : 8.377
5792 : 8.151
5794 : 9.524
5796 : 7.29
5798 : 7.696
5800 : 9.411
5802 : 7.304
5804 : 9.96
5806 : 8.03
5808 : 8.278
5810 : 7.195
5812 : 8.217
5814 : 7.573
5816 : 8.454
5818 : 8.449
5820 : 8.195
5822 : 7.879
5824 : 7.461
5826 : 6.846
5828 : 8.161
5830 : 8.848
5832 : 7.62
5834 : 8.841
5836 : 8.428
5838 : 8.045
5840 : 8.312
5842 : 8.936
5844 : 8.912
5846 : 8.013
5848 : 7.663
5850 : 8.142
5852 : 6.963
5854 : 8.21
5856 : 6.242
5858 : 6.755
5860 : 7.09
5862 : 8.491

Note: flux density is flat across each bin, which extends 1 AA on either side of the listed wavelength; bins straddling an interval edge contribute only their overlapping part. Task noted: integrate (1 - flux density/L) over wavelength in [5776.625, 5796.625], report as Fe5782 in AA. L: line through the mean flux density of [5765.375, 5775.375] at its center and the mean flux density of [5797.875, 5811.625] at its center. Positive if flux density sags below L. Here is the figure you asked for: 1.4 AA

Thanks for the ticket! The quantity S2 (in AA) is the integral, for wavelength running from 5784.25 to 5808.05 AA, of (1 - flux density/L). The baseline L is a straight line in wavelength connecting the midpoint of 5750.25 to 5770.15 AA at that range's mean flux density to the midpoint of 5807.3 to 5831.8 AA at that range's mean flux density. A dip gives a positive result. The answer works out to -1.21 AA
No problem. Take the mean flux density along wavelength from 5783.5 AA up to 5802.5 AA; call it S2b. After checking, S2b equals 8.1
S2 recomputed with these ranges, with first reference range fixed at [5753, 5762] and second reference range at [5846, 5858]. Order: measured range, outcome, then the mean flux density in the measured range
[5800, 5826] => -1.9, 8.09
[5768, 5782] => -0.2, 7.75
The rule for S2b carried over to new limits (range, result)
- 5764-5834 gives 7.96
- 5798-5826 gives 8.12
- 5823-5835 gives 7.96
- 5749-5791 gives 7.72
